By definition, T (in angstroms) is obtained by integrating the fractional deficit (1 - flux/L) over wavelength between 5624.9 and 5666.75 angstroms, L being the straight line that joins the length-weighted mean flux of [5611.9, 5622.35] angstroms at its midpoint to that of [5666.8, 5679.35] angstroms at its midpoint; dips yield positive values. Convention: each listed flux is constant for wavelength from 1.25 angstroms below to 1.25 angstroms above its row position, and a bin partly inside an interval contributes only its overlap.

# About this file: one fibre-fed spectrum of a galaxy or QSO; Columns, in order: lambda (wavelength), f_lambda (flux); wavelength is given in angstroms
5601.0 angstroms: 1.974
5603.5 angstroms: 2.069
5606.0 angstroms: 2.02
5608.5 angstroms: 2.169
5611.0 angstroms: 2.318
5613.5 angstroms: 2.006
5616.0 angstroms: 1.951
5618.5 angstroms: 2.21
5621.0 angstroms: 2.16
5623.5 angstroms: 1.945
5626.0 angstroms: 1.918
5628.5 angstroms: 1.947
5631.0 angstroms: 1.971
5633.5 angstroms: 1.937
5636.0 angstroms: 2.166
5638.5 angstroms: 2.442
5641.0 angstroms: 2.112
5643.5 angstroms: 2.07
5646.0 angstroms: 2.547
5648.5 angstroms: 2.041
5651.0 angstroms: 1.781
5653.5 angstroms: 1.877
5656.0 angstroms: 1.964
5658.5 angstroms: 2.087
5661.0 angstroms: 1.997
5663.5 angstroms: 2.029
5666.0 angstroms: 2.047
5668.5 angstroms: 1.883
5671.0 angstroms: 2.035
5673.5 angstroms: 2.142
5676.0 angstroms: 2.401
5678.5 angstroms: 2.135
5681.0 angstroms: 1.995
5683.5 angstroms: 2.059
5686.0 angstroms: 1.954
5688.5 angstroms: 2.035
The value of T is 0.9 angstroms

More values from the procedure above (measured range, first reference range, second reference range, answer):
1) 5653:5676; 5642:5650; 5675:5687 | 1.3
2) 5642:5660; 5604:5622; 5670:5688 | 0.5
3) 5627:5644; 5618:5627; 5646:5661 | -0.5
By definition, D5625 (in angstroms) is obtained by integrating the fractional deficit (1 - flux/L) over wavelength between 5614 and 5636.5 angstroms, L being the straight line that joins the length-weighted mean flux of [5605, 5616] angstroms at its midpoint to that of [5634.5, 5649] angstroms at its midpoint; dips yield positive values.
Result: 1.6 angstroms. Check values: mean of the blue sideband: 2.11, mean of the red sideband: 2.23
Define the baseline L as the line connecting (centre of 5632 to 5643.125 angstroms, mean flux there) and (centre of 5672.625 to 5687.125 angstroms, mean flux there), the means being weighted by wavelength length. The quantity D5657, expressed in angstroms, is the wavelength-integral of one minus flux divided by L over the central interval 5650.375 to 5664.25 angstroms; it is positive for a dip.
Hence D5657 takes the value 1.13 angstroms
